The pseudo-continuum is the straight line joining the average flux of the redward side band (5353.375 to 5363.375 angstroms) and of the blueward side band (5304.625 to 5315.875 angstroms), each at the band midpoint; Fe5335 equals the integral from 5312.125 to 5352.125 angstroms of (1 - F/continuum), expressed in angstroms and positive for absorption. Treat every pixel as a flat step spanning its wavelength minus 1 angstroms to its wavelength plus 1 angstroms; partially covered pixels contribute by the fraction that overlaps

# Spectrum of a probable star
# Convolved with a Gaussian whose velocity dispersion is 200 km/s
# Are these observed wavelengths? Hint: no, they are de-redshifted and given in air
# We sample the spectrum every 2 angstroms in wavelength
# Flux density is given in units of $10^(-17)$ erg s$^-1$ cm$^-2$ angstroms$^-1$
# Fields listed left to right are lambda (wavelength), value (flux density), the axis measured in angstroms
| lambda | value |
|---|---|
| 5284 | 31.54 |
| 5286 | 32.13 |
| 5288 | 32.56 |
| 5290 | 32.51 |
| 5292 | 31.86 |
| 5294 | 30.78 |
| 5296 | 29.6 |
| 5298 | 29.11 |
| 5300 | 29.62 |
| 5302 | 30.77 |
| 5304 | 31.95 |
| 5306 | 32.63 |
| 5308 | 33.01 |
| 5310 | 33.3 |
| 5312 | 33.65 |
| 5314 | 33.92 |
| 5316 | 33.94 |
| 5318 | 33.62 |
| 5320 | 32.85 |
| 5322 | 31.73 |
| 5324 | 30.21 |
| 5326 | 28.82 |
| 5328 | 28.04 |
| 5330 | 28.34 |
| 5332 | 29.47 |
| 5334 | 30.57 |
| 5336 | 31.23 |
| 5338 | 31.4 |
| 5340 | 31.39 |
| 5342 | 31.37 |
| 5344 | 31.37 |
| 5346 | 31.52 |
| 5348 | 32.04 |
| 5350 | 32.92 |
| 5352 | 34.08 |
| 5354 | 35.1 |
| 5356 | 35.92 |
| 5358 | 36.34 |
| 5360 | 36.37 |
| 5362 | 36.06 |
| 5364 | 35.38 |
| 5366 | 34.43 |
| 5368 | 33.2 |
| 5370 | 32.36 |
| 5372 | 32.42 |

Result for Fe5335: 3.6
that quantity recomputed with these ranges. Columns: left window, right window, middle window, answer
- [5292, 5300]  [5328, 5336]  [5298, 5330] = -2.0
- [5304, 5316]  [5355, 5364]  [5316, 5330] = 1.3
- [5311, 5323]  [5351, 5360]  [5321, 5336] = 1.9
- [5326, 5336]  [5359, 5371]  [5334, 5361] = -1.0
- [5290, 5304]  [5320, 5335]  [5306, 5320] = -1.5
